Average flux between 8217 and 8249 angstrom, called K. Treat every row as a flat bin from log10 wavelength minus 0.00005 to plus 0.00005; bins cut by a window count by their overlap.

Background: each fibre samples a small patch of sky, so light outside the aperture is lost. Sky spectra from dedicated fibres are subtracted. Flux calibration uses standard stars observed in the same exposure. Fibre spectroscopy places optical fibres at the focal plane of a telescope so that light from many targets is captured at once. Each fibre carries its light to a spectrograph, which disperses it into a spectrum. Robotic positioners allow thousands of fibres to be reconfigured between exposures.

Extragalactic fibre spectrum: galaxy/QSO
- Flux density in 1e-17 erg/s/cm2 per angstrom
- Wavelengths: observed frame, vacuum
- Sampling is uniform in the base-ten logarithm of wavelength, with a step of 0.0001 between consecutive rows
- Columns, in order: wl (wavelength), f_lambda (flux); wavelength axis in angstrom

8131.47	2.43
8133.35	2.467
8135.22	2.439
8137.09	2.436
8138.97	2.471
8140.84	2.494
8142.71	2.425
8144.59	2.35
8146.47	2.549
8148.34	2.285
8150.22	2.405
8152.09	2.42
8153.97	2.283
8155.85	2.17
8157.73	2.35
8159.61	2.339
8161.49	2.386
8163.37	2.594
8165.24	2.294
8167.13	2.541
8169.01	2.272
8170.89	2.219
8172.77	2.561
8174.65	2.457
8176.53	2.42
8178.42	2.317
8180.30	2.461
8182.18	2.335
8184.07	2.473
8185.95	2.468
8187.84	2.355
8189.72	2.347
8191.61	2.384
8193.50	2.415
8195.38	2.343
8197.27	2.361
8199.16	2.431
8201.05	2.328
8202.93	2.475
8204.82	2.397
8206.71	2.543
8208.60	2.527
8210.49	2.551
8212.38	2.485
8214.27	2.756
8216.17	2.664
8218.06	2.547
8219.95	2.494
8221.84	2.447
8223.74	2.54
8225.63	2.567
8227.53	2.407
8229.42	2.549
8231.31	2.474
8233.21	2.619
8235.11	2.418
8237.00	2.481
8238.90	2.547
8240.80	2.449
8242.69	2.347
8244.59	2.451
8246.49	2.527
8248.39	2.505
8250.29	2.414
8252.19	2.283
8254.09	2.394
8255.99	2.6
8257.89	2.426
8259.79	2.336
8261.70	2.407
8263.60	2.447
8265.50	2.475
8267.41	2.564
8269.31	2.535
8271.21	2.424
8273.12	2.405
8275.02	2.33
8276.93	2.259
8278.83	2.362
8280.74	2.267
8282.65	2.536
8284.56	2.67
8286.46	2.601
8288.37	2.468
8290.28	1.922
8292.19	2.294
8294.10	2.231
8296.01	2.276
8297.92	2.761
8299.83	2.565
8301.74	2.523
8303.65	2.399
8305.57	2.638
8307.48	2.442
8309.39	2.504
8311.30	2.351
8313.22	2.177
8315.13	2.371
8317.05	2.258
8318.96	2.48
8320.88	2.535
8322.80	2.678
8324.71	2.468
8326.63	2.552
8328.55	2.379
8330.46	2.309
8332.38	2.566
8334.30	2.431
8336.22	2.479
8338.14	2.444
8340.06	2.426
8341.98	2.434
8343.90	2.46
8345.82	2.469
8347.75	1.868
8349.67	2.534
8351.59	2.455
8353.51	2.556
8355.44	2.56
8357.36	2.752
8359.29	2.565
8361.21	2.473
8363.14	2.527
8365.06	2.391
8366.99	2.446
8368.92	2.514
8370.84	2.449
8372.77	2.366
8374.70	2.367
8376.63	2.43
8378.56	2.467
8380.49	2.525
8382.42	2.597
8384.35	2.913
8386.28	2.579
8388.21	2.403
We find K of 2.49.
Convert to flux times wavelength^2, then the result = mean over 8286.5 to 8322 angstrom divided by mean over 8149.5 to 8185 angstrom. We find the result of 1.0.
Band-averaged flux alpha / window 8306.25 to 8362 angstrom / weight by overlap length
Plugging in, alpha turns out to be 2.45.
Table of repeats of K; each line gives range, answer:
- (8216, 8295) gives 2.44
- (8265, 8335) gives 2.43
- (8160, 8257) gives 2.45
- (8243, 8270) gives 2.45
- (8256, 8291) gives 2.42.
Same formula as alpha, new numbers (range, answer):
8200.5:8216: 2.52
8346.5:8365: 2.47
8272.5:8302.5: 2.4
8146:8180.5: 2.38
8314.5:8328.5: 2.47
